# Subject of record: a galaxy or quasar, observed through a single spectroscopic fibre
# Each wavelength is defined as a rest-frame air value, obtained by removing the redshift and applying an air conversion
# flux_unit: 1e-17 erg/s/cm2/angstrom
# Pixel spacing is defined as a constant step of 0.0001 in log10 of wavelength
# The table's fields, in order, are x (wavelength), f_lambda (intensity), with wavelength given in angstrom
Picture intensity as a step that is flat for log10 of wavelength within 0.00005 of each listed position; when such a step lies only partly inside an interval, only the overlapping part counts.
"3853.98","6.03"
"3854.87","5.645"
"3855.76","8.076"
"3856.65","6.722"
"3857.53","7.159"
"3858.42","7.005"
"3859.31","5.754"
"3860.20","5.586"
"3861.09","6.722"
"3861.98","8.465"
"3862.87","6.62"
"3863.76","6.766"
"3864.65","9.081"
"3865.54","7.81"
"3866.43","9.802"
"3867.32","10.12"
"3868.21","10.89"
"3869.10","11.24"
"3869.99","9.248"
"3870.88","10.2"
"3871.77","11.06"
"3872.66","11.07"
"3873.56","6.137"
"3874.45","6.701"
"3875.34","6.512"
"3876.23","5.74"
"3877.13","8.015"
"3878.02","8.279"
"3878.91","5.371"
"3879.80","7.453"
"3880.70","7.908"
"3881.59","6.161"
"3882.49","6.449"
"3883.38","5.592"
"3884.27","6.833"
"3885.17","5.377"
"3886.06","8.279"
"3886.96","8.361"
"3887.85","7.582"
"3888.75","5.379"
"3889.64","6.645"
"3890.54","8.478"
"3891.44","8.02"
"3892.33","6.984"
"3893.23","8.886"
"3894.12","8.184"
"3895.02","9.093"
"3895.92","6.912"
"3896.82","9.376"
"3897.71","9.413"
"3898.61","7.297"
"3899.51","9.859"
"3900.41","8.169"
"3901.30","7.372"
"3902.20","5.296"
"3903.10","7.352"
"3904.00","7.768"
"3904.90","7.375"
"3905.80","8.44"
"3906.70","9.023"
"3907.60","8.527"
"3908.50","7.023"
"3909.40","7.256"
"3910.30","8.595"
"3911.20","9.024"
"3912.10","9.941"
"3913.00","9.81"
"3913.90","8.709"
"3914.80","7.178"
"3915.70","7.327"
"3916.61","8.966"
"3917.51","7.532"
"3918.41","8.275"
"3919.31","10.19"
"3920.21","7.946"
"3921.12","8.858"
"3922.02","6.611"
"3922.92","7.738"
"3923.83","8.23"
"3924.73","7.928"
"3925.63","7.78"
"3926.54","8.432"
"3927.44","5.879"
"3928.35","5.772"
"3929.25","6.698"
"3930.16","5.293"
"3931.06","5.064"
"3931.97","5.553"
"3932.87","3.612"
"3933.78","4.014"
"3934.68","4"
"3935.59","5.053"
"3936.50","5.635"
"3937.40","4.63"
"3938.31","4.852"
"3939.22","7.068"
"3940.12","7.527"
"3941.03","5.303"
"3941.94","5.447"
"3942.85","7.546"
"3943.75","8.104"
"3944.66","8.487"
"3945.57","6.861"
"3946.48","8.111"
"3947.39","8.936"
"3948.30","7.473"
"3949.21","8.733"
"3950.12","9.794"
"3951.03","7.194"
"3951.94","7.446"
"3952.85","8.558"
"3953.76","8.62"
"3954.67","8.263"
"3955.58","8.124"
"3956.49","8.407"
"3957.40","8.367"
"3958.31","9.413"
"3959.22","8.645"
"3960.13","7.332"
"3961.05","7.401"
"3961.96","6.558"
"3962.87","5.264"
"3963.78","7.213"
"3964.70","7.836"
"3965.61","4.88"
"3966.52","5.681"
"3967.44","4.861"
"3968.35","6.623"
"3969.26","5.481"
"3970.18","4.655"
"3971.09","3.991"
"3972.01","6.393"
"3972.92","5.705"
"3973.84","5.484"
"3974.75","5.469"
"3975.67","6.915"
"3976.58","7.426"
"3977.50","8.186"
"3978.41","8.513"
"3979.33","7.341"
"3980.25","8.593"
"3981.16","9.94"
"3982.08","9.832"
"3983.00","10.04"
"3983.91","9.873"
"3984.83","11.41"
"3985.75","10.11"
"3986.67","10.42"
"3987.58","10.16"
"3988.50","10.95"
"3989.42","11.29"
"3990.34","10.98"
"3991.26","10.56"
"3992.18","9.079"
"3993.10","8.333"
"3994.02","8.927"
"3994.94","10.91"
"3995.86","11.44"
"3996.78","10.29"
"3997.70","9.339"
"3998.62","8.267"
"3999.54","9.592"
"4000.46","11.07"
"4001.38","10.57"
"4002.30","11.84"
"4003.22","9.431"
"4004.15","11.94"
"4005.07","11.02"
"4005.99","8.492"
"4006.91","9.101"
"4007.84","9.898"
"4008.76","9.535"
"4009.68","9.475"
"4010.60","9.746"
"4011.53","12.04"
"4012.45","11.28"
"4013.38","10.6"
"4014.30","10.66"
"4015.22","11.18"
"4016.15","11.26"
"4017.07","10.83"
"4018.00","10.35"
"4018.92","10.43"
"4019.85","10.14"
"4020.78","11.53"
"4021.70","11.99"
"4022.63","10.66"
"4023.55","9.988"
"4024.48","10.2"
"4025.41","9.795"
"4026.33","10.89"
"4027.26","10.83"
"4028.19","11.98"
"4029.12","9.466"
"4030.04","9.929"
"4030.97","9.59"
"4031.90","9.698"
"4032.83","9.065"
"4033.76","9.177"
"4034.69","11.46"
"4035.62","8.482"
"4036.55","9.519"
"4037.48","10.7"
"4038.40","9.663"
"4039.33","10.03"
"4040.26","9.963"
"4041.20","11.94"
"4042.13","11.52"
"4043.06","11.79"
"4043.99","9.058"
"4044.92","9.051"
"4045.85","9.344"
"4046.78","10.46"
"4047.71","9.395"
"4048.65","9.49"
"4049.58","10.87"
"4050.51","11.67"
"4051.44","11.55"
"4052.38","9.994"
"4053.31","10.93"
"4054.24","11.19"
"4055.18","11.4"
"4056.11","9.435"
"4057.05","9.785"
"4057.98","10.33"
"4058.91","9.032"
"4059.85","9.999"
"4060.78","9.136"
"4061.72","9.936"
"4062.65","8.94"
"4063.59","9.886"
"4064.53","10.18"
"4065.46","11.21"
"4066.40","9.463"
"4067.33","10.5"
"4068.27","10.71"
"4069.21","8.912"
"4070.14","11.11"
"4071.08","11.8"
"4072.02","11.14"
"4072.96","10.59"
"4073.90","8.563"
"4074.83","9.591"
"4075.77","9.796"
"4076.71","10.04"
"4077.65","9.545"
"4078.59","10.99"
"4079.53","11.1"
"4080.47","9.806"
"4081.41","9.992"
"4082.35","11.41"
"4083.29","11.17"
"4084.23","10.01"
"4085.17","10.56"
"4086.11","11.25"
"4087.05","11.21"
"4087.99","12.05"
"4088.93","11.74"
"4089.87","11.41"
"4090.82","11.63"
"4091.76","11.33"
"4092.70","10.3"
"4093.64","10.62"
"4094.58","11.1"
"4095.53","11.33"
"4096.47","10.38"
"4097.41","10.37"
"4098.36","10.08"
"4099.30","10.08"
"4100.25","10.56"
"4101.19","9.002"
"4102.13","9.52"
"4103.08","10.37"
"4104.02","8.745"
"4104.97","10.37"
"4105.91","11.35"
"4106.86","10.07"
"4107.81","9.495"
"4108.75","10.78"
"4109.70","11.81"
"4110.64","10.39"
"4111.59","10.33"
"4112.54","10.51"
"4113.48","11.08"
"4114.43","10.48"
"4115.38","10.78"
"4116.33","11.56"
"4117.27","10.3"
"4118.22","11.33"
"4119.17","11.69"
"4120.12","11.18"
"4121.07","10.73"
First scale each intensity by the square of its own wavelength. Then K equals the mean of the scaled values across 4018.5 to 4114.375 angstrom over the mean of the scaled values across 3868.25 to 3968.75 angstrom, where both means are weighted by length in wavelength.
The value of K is 1.5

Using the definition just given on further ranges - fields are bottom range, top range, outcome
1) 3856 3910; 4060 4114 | 1.49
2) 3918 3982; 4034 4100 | 1.58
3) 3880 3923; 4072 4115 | 1.47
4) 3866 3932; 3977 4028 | 1.37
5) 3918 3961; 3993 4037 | 1.48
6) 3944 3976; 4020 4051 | 1.50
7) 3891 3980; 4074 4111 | 1.56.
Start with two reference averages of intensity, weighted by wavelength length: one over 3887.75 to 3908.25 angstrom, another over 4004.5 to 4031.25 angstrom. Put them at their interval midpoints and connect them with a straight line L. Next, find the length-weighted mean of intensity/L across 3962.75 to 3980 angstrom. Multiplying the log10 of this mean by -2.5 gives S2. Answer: 0.45 mag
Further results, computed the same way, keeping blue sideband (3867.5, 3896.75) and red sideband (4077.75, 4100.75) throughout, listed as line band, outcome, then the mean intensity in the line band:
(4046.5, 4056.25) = -0.04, 10.6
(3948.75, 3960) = 0.05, 8.44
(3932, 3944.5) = 0.46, 5.67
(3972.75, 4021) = -0.03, 9.79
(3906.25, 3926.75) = 0.00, 8.3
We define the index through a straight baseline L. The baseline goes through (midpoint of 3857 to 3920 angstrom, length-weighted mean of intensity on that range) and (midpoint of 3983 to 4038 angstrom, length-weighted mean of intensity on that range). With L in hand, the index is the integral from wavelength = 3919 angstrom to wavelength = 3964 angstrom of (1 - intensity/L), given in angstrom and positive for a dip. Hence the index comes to 9.3 angstrom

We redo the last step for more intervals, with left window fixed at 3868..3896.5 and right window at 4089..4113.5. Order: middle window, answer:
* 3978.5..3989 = -0.9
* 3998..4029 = -3.5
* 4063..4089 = -0.7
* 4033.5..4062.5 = -1.0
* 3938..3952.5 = 1.9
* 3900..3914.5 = 0.0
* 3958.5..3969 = 2.6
